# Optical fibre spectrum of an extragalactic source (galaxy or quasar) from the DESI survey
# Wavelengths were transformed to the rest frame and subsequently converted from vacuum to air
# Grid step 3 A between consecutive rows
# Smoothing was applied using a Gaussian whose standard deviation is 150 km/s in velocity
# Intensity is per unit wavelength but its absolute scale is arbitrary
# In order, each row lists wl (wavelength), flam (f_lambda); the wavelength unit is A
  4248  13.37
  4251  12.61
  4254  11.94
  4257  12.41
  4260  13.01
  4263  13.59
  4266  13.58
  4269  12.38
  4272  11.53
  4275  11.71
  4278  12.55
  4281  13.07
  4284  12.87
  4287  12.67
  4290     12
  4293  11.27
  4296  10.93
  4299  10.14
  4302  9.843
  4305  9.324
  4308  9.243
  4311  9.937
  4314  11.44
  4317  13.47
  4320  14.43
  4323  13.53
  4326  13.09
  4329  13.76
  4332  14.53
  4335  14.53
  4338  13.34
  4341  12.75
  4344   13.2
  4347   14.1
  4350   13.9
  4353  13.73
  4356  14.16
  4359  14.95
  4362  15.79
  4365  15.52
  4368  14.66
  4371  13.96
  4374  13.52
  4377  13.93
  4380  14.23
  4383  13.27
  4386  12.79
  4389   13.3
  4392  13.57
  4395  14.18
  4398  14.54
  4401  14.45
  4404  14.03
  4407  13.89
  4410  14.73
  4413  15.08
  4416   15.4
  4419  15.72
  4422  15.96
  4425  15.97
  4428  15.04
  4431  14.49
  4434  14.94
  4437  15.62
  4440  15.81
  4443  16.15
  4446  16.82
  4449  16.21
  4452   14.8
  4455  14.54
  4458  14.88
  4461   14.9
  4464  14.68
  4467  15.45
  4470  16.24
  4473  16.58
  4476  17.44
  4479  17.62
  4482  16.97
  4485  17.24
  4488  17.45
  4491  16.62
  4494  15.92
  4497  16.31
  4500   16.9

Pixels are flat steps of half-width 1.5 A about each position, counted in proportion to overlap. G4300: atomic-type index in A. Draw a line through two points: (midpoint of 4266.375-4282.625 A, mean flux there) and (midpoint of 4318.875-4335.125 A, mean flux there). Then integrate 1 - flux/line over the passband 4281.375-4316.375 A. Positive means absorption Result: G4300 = 5.5 A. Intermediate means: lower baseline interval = 12.3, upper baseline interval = 13.9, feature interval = 11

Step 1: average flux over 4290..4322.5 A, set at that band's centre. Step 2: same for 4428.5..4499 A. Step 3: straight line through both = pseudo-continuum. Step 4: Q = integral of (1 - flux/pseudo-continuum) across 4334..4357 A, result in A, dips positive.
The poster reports -2.52 A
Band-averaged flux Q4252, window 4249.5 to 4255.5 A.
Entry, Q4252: 12.3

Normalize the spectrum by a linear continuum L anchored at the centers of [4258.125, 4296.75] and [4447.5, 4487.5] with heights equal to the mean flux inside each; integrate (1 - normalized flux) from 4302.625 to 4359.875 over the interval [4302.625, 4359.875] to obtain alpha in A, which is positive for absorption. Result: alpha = 2.2 A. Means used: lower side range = 12.4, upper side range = 16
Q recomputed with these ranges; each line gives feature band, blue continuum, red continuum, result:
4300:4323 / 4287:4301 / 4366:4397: 1.0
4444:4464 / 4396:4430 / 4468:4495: 1.0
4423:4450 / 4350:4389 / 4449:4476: -1.1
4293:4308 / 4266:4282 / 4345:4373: 3.4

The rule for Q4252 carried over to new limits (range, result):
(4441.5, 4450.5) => 16.4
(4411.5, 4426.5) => 15.6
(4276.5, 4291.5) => 12.6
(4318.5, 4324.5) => 14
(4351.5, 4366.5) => 14.8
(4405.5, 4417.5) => 14.8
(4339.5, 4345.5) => 13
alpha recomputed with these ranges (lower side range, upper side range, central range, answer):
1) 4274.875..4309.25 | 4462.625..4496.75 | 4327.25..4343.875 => -1.6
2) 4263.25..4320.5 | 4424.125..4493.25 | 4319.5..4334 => -1.5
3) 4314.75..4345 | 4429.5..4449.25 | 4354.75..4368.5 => -0.8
